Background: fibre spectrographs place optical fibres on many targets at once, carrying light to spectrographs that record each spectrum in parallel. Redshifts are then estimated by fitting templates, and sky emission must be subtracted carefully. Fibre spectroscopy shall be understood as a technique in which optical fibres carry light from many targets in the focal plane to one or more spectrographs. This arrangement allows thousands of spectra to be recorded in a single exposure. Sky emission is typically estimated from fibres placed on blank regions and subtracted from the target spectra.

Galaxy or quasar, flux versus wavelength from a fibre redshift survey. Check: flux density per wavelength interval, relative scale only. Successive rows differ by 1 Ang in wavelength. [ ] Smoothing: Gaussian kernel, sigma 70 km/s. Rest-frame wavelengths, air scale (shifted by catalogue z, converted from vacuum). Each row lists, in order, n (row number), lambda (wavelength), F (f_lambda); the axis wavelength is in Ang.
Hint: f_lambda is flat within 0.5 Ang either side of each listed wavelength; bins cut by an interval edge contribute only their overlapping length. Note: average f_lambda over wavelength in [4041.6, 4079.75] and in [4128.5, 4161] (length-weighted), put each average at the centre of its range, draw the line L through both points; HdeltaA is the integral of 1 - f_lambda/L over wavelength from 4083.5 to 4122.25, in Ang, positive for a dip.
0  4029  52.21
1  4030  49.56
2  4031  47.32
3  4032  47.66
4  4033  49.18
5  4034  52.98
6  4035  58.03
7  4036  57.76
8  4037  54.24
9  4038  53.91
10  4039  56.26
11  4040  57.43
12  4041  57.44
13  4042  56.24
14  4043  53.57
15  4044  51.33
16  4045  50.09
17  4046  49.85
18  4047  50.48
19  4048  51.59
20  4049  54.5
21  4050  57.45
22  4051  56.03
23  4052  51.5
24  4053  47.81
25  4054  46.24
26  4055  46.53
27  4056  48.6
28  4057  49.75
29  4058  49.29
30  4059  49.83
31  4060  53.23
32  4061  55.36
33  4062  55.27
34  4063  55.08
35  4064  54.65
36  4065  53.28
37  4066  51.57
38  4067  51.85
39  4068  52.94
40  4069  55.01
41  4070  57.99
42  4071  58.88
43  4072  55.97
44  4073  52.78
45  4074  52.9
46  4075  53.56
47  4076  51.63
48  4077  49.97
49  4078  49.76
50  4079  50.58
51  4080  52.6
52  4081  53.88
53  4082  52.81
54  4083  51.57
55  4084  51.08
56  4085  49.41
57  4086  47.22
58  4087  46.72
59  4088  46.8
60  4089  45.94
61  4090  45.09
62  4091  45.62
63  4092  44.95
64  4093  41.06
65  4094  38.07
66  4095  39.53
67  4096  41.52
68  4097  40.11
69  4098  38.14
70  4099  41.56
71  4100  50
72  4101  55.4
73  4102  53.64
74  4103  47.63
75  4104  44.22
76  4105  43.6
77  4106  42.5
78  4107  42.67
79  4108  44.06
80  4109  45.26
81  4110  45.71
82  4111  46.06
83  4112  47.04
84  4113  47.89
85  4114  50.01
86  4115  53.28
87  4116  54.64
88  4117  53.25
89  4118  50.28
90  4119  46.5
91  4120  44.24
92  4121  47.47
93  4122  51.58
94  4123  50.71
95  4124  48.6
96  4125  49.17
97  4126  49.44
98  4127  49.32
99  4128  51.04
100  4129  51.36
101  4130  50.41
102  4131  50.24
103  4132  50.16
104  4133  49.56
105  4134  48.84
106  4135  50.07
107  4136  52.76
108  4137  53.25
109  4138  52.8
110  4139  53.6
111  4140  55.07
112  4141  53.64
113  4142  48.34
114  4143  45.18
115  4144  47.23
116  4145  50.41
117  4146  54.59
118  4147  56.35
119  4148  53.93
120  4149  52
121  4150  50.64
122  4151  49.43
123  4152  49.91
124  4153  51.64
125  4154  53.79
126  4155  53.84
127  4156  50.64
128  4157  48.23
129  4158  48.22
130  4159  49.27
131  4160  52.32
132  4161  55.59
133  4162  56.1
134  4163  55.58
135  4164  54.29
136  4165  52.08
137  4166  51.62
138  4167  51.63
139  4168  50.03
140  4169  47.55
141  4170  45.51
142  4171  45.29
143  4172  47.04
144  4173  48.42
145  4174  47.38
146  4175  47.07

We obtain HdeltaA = 4.1 Ang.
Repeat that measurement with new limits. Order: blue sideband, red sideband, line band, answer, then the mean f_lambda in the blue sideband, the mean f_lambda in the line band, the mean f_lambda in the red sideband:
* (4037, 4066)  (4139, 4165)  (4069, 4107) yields 3.0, 52.6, 48.3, 51.9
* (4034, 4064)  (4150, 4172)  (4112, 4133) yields 0.7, 53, 49.9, 51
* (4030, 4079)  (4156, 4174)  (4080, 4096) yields 1.7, 52.7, 46.7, 50.4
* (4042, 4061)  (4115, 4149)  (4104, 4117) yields 1.0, 51.2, 47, 50.8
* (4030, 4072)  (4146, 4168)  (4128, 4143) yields 0.3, 52.9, 51.2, 52.2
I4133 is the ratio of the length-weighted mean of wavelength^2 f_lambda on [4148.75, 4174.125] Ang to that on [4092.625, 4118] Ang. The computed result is 1.13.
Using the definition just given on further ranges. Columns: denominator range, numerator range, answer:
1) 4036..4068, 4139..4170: 1.03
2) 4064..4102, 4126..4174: 1.07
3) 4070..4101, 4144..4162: 1.11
